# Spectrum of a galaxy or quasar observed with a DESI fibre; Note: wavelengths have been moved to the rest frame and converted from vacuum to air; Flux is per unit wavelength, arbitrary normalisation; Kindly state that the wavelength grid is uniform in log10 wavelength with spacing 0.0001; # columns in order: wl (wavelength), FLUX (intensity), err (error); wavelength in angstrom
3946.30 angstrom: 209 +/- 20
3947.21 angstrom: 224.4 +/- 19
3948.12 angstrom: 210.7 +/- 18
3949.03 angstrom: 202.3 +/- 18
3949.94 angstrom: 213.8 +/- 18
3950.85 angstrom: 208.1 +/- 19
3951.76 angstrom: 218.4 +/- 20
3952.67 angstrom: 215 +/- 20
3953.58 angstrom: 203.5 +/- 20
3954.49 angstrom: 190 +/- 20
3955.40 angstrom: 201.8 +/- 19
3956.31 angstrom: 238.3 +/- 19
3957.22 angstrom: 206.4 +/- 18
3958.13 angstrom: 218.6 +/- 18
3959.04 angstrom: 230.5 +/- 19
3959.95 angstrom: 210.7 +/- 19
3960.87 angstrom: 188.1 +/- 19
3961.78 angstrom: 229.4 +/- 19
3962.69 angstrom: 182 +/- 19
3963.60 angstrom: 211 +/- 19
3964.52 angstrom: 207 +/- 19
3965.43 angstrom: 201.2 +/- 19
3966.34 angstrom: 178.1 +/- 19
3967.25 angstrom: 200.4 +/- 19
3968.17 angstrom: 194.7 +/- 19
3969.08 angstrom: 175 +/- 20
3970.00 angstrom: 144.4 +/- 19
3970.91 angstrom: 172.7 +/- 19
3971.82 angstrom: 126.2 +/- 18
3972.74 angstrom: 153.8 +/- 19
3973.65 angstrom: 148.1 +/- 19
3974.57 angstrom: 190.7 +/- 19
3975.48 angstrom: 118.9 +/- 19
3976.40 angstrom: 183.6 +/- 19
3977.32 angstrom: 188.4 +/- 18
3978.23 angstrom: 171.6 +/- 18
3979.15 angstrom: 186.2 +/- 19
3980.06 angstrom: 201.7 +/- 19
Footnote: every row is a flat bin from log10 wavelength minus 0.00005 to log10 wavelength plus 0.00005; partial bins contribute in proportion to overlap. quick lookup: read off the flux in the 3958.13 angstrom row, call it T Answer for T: 218.6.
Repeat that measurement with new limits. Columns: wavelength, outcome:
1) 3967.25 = 200.4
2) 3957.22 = 206.4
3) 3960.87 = 188.1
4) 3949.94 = 213.8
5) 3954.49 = 190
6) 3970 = 144.4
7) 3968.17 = 194.7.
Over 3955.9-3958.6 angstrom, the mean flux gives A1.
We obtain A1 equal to 221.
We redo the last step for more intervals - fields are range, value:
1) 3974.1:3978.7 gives 170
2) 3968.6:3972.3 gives 155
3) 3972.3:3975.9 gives 153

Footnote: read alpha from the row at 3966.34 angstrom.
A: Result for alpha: 178.1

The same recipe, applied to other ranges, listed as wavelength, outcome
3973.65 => 148.1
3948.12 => 210.7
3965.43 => 201.2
